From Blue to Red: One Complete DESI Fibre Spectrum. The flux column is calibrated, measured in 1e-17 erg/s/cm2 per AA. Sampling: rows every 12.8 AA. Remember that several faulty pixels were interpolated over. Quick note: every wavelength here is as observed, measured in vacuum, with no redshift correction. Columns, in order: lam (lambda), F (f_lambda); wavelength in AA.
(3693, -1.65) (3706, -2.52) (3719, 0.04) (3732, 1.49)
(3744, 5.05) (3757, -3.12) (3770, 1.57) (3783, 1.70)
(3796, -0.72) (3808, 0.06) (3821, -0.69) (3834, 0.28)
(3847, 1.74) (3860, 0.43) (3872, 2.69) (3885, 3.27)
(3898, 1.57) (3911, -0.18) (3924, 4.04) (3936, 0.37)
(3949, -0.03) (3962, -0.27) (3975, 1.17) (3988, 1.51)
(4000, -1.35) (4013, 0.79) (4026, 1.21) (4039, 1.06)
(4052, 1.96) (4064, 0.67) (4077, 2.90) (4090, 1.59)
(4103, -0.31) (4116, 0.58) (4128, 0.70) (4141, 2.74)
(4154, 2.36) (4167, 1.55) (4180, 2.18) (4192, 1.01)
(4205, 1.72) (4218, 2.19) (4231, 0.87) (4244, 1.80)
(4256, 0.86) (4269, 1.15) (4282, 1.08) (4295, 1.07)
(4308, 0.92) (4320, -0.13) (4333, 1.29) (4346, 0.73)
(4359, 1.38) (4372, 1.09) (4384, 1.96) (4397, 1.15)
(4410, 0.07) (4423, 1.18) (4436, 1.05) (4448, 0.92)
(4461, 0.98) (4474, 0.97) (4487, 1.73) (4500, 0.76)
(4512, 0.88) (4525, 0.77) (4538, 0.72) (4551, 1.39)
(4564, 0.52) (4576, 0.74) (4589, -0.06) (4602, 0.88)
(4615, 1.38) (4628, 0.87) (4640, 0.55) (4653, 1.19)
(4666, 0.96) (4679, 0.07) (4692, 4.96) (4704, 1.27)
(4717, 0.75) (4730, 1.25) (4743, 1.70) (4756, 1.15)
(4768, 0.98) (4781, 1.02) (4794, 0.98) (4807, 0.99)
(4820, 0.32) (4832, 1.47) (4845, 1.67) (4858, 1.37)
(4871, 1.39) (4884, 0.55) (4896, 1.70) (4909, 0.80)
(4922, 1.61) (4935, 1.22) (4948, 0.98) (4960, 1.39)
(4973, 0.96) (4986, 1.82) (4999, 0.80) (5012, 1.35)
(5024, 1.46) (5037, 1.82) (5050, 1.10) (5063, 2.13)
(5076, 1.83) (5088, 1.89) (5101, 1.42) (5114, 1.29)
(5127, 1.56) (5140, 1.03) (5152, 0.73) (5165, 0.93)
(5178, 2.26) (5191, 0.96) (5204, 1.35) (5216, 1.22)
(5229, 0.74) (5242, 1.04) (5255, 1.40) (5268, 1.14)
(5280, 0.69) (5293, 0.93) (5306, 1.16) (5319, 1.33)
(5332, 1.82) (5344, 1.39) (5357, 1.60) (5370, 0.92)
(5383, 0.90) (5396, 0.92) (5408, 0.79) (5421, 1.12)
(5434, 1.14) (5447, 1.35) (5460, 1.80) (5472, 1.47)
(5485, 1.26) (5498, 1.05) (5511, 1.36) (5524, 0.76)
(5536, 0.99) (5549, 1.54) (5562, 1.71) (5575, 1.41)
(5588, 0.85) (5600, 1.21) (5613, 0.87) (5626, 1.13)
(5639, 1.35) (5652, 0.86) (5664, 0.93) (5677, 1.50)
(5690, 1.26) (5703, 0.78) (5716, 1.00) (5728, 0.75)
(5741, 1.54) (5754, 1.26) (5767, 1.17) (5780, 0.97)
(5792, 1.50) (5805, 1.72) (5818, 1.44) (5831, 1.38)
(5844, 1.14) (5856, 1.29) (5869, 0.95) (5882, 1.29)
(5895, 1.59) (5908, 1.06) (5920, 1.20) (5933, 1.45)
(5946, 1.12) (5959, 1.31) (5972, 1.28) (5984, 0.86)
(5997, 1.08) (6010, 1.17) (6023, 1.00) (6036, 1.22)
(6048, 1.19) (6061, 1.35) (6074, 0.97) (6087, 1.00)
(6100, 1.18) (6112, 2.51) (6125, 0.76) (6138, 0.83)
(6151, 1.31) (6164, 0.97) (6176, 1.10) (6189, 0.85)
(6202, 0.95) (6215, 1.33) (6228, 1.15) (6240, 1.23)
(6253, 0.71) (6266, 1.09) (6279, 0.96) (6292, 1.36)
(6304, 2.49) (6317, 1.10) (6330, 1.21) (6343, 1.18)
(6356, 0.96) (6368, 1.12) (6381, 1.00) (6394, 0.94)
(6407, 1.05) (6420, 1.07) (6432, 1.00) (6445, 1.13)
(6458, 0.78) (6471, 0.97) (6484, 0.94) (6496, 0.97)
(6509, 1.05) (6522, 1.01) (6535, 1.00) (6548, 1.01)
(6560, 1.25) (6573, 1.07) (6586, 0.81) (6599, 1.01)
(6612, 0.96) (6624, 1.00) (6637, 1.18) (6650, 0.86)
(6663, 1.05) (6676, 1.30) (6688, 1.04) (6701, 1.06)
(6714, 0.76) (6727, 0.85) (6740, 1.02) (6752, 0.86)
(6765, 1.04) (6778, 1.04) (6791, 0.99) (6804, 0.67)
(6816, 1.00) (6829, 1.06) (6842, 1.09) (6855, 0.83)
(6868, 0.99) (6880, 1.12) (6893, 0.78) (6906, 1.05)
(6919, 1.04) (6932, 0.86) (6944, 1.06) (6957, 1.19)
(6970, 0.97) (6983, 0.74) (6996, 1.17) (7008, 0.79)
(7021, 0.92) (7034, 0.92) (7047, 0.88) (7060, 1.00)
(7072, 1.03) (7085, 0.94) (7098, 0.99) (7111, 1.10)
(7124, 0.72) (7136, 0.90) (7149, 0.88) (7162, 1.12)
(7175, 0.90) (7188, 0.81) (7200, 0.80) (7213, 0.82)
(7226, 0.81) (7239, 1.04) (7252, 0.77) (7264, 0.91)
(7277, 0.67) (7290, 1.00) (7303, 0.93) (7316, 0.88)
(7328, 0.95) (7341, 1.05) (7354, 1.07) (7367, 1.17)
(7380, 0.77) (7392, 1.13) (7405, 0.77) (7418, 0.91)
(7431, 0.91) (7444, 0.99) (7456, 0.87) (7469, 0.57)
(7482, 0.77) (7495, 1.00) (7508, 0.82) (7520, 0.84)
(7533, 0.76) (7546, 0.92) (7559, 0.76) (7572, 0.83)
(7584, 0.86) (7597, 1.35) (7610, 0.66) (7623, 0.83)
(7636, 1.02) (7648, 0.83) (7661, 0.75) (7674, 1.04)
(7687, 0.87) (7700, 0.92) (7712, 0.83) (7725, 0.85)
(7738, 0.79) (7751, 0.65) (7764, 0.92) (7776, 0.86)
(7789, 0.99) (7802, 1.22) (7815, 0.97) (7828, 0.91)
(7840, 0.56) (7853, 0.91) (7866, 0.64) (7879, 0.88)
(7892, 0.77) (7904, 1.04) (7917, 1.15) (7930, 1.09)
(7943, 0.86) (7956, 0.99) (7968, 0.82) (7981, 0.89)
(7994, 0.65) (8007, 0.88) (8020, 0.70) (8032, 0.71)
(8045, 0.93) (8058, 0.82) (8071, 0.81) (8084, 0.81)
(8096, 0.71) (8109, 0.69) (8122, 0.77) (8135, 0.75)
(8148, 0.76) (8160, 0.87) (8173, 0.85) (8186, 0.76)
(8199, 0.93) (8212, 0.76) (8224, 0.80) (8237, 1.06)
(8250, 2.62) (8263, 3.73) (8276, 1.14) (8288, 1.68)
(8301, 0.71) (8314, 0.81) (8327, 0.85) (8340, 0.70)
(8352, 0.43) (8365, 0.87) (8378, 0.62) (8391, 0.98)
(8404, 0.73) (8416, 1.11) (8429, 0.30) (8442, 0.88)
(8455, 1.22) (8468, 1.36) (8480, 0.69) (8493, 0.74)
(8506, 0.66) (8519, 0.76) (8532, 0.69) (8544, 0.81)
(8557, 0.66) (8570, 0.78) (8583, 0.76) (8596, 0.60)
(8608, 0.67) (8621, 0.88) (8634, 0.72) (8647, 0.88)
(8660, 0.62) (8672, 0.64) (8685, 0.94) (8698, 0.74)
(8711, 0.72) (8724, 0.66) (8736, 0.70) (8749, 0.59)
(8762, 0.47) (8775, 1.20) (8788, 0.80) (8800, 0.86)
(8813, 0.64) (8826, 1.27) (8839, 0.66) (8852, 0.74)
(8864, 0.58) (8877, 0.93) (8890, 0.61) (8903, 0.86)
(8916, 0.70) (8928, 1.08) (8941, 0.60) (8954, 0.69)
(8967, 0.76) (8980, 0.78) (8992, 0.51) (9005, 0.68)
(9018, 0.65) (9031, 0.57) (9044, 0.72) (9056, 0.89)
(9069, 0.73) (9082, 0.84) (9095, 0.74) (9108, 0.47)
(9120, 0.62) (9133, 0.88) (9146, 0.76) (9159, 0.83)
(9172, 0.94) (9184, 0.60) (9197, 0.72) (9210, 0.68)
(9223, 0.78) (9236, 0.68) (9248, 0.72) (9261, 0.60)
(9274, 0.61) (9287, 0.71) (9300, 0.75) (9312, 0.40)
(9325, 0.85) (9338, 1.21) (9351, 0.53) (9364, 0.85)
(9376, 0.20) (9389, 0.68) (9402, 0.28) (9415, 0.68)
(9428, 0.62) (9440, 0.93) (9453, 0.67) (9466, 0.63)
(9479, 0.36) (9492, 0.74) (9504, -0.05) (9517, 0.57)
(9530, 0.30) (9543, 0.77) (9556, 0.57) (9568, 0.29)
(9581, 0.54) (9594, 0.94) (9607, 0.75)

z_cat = 0.26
